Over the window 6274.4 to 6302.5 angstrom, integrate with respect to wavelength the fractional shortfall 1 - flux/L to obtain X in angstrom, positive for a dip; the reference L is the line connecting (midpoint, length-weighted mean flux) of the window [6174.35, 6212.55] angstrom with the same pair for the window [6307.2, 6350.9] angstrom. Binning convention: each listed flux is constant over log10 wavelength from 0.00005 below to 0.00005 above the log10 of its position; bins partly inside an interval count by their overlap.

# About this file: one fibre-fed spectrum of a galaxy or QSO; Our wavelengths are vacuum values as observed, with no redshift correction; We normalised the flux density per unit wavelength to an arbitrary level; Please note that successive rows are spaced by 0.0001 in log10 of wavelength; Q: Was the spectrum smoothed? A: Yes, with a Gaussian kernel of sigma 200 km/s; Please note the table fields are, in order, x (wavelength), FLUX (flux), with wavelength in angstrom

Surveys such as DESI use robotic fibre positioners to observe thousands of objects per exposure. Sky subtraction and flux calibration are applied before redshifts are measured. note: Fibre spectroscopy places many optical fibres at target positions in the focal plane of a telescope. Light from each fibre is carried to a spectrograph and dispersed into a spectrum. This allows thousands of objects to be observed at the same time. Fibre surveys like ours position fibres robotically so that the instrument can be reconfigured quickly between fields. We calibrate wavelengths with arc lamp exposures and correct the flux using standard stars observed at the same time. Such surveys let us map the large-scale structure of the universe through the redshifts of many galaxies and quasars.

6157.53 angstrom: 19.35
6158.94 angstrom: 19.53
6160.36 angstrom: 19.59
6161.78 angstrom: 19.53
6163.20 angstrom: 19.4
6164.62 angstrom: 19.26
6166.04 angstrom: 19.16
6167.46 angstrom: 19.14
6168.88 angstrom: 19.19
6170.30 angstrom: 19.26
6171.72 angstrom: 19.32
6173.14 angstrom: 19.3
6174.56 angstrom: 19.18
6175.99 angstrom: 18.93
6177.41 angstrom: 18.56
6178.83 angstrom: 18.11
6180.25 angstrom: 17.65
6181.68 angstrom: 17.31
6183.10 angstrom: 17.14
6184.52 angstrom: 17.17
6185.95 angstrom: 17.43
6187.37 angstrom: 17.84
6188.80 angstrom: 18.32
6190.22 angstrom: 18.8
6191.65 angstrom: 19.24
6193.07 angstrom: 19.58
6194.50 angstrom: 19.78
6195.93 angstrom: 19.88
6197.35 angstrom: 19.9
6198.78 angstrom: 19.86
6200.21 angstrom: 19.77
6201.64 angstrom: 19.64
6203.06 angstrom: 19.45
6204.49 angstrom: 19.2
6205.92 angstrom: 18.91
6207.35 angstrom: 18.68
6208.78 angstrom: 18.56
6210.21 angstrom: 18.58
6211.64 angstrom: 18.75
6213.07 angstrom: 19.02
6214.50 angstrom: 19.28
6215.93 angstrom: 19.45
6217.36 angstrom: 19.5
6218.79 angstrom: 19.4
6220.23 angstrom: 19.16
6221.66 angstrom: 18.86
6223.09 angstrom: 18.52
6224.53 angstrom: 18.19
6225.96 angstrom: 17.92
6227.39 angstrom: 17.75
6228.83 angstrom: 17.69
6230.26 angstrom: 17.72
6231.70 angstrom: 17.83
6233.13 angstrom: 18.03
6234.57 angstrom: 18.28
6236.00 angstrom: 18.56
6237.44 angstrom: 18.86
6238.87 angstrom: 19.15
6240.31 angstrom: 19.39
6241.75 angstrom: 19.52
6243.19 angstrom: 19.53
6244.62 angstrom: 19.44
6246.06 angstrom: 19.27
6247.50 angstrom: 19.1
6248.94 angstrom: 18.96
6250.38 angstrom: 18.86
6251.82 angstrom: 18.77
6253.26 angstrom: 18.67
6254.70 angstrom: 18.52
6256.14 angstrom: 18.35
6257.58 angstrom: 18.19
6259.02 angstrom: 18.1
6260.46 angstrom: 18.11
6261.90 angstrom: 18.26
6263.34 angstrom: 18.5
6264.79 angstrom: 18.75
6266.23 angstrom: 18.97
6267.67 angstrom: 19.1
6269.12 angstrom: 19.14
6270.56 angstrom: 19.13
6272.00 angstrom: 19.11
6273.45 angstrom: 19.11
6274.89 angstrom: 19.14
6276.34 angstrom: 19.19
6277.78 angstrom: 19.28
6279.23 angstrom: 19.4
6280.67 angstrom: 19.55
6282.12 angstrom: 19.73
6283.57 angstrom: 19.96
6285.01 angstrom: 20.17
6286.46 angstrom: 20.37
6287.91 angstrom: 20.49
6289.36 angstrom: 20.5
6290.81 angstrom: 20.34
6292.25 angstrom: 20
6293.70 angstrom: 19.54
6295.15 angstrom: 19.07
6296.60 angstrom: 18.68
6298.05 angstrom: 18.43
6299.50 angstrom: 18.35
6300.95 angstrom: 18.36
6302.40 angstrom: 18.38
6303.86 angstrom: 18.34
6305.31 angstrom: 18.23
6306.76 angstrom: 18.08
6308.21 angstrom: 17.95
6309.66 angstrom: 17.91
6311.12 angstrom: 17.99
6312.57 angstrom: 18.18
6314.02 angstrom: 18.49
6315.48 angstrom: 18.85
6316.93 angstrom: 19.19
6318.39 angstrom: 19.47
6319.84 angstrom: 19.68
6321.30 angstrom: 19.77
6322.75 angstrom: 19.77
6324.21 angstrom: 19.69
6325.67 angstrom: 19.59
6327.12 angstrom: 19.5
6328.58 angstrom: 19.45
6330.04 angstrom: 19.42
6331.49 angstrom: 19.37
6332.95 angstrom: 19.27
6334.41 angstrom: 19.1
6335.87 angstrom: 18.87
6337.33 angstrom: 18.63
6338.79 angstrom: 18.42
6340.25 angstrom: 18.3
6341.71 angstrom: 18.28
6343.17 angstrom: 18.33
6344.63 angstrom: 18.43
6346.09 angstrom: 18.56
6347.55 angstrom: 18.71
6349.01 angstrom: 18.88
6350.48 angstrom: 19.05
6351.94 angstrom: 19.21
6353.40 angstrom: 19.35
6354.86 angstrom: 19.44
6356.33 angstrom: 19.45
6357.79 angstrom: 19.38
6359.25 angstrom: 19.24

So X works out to -0.9 angstrom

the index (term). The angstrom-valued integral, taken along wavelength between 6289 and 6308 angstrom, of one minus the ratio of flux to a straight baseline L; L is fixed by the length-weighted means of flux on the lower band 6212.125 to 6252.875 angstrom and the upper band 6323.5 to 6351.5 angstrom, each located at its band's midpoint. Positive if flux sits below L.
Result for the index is -0.01 angstrom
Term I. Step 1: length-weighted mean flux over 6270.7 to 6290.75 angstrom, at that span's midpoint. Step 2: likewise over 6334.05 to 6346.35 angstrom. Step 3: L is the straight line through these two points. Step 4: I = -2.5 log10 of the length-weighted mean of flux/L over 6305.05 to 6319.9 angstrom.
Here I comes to 0.03 mag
